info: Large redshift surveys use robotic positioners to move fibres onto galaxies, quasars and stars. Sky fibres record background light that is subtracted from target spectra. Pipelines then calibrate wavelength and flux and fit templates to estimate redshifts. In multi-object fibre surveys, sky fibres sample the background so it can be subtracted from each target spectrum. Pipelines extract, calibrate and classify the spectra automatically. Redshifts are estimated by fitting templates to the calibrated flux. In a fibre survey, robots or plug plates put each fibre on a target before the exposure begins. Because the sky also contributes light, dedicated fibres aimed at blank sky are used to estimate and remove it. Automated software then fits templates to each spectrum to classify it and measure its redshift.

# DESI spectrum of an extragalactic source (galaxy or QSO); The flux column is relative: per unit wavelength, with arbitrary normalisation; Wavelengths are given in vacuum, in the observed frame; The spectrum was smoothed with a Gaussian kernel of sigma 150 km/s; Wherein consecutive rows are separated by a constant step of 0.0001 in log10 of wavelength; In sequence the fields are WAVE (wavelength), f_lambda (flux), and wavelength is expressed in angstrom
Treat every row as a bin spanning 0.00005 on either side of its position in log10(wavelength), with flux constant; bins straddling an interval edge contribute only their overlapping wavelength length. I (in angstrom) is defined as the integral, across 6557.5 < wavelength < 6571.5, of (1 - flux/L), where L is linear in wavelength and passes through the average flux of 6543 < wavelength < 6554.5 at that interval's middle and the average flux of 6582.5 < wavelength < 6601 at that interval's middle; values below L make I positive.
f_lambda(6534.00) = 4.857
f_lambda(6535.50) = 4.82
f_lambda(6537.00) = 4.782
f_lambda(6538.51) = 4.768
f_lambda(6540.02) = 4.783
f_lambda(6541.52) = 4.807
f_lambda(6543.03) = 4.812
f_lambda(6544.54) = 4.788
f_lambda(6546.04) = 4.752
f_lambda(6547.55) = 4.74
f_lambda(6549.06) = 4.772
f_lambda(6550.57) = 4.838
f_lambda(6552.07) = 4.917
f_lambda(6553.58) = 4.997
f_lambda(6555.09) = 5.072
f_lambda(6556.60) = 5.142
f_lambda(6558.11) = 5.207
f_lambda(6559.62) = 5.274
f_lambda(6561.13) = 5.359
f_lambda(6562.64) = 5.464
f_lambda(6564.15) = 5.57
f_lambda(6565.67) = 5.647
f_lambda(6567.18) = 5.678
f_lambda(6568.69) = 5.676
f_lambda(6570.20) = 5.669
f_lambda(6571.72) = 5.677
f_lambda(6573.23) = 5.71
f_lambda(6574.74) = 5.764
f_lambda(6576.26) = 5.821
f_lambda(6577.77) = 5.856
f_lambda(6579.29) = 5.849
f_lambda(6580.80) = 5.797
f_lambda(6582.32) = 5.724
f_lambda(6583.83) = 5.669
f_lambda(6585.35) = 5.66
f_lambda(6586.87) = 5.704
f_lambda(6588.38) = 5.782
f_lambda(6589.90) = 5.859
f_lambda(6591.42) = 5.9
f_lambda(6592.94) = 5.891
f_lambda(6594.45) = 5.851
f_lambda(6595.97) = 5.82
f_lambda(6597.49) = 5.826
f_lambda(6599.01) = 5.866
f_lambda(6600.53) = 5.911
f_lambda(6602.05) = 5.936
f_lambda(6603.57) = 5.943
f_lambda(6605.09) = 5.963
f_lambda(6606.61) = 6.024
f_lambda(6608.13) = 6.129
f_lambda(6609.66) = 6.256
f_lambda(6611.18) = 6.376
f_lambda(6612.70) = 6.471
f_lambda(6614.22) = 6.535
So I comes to -0.9 angstrom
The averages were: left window 4.83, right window 5.81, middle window 5.51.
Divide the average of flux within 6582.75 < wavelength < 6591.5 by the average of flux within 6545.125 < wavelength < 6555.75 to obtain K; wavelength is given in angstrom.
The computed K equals 1.18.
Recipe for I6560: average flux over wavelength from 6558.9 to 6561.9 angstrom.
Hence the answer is 5.32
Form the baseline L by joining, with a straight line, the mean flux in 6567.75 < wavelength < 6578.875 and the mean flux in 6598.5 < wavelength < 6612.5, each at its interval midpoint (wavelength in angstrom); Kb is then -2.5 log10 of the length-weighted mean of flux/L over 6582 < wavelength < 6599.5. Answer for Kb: 0.02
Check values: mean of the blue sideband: 5.74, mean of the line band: 5.8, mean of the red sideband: 6.07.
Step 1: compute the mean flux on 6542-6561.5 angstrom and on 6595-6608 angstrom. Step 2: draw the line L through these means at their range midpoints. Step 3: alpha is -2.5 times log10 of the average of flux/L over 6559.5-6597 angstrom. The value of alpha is -0.05 mag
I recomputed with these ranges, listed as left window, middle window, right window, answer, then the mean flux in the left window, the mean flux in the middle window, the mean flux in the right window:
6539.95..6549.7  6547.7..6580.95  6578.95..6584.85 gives -0.8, 4.78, 5.43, 5.75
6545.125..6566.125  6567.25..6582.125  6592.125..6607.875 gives -0.8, 5.12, 5.75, 5.91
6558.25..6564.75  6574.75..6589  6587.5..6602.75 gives -0.2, 5.4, 5.76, 5.86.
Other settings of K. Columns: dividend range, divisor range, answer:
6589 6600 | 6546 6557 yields 1.19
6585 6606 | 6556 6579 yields 1.05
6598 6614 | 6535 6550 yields 1.28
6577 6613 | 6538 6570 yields 1.16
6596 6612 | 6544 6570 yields 1.16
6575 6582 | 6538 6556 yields 1.20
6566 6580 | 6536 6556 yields 1.19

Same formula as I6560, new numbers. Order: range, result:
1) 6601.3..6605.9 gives 5.95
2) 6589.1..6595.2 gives 5.88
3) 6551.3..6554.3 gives 4.97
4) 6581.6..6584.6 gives 5.7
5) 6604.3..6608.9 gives 6.03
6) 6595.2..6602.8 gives 5.87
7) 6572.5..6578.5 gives 5.79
